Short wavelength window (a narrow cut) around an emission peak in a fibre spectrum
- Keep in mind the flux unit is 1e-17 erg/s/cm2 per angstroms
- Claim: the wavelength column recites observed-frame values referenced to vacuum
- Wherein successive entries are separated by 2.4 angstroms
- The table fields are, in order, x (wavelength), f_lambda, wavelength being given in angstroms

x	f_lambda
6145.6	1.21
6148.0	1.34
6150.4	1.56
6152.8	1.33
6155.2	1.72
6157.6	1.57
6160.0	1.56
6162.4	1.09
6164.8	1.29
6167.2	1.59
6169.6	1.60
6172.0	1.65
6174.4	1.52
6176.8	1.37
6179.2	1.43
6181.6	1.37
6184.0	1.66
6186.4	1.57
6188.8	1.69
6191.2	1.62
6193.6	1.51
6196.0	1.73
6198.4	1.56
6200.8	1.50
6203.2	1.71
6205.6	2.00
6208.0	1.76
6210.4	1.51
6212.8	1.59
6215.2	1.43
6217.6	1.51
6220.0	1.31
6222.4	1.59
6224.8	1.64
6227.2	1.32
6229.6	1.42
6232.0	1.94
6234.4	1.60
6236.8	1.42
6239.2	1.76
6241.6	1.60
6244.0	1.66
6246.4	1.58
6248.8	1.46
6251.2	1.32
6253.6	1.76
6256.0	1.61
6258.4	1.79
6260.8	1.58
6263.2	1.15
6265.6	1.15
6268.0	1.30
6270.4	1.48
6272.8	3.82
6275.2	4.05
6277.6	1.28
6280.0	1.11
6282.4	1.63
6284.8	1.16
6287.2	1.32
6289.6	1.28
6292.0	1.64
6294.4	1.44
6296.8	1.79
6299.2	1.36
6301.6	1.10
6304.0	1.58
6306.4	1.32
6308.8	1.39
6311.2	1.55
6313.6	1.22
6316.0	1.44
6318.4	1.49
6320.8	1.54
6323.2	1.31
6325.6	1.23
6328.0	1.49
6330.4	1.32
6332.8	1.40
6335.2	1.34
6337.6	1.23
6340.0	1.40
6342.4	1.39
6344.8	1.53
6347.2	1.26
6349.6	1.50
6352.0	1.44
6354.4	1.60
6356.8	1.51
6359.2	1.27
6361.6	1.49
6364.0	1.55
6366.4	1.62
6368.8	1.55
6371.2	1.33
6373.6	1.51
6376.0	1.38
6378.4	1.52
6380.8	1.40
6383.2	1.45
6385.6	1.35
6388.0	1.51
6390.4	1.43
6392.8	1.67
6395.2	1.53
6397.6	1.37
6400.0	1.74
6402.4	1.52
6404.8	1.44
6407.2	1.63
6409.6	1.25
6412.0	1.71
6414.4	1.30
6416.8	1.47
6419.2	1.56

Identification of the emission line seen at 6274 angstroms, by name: H-beta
